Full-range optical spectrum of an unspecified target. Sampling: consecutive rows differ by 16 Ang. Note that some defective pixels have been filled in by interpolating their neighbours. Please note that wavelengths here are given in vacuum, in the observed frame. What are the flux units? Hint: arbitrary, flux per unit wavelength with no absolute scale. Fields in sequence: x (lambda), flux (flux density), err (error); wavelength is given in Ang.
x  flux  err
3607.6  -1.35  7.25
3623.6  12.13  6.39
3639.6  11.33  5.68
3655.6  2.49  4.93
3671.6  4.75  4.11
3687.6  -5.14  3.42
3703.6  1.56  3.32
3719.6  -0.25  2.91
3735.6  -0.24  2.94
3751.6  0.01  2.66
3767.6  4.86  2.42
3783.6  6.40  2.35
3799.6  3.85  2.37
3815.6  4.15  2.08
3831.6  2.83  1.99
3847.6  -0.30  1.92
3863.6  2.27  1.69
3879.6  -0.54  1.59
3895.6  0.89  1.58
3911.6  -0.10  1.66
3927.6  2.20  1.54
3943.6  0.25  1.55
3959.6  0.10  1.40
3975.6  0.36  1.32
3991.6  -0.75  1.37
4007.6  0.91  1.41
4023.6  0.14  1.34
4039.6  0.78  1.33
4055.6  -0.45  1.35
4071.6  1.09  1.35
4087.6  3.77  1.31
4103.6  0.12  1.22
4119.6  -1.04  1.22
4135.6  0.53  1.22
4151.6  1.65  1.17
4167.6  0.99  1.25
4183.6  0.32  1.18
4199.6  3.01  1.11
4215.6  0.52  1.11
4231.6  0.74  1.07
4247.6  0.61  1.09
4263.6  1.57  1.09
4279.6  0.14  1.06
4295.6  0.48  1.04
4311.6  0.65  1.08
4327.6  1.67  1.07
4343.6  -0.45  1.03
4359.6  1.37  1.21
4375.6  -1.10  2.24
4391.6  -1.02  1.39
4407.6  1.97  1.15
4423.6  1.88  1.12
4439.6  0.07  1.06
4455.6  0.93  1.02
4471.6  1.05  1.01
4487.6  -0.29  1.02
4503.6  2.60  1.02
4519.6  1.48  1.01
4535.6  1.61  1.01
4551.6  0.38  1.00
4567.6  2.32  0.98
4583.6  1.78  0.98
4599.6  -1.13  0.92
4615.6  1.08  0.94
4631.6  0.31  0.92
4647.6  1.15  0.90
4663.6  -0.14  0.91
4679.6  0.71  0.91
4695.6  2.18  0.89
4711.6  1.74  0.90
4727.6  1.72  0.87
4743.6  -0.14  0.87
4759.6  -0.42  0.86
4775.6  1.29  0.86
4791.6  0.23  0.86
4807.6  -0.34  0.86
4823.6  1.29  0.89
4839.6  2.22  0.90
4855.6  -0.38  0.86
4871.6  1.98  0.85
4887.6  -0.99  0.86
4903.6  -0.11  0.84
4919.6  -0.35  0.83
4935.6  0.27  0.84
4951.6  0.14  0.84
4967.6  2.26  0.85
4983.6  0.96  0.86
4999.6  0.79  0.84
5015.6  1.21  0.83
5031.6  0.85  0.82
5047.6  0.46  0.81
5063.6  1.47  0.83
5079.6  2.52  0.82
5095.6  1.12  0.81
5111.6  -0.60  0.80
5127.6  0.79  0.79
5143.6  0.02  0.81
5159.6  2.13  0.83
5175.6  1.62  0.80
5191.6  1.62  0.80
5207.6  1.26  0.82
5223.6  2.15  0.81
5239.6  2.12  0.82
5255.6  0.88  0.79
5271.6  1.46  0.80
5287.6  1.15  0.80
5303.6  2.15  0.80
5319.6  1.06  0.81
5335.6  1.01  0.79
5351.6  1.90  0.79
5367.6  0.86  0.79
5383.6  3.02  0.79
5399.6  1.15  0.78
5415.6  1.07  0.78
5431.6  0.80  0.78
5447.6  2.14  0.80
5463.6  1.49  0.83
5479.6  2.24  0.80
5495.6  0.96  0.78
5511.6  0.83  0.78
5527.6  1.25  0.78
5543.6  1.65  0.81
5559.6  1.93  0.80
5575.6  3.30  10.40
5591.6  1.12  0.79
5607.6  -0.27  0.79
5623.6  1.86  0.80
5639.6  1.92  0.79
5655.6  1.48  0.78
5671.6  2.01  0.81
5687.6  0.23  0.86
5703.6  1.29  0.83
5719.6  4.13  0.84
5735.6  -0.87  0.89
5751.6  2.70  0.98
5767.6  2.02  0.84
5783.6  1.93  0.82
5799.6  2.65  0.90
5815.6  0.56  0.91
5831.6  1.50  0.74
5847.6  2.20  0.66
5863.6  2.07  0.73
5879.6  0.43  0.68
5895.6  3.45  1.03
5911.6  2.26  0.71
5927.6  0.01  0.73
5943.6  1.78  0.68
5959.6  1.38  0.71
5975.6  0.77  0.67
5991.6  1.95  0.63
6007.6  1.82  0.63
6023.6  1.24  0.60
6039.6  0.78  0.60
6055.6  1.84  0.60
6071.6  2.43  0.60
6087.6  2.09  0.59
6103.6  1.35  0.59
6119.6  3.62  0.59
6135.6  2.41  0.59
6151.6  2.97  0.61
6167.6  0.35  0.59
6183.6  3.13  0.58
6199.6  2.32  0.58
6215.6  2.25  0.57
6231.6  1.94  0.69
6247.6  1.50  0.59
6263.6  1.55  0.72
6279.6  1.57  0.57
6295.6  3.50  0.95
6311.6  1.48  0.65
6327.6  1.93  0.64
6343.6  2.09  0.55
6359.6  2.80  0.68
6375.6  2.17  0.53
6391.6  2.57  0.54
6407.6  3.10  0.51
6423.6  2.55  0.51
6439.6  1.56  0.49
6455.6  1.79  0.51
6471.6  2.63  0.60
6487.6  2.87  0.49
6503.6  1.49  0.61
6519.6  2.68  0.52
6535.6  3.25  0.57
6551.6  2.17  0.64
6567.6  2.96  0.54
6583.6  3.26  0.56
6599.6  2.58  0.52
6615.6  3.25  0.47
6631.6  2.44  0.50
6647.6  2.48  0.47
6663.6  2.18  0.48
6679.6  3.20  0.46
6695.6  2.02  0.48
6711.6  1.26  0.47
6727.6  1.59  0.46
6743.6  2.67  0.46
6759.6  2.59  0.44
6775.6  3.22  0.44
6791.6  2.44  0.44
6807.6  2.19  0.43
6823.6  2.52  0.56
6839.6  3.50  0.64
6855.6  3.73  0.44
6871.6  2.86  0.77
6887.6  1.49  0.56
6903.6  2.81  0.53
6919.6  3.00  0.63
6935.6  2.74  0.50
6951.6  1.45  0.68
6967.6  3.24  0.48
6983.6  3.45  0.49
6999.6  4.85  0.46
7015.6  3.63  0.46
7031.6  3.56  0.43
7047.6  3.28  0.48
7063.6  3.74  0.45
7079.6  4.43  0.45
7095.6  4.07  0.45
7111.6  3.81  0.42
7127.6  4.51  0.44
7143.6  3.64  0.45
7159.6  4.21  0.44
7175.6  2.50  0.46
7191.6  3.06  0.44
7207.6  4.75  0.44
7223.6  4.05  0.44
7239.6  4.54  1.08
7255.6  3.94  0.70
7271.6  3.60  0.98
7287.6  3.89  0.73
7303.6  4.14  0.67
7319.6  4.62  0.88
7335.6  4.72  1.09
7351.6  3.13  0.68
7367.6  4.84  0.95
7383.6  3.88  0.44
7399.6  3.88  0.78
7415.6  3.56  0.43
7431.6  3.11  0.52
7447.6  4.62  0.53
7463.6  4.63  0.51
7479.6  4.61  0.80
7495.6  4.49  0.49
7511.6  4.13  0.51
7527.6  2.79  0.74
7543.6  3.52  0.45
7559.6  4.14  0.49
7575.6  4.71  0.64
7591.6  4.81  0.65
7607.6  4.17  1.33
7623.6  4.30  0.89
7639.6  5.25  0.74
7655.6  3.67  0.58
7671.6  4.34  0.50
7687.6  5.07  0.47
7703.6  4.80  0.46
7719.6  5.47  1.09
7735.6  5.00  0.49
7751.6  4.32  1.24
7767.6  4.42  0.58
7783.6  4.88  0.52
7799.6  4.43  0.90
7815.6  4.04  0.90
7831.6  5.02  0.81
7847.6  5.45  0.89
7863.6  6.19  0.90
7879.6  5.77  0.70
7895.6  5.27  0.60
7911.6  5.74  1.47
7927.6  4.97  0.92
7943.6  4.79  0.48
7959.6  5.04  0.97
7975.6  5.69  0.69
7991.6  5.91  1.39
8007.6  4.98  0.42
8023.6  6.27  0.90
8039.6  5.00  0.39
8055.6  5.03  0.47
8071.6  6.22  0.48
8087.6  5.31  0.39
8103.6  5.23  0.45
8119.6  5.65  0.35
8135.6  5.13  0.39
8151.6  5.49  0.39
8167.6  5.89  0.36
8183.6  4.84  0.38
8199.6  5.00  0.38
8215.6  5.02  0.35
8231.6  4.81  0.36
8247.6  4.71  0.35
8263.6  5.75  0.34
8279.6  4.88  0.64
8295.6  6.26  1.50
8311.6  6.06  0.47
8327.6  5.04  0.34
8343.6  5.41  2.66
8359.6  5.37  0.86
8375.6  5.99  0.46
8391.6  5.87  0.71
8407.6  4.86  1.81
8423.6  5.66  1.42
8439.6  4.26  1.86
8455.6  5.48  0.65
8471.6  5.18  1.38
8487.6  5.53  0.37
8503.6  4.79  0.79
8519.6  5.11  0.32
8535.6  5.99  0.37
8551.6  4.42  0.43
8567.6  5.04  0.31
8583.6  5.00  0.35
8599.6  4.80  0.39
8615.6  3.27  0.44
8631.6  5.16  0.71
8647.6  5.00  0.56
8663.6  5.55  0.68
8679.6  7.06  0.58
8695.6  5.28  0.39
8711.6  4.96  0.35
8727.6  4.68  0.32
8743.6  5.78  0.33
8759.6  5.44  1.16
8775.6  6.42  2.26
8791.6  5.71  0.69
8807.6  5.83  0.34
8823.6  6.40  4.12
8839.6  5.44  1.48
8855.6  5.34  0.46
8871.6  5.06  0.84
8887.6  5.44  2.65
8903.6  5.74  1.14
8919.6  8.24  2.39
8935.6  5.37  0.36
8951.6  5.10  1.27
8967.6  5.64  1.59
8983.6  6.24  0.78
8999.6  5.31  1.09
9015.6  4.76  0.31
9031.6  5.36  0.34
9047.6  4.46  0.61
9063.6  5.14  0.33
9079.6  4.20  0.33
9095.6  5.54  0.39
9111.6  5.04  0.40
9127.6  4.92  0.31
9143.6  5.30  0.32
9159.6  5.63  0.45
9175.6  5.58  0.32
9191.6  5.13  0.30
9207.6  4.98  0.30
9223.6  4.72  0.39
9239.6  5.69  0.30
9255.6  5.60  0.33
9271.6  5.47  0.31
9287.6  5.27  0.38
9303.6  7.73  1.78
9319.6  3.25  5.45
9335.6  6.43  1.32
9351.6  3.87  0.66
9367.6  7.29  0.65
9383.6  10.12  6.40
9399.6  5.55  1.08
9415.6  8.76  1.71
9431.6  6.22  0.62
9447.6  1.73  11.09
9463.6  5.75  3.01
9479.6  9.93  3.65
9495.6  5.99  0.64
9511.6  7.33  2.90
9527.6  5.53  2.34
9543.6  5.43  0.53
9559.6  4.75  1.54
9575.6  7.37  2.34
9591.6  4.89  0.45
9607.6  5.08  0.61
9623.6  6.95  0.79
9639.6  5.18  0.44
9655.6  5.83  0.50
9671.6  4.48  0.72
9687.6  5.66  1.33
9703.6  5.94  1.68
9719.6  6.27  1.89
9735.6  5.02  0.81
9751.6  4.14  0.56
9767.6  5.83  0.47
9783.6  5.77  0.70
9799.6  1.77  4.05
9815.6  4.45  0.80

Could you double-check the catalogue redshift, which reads 0.75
